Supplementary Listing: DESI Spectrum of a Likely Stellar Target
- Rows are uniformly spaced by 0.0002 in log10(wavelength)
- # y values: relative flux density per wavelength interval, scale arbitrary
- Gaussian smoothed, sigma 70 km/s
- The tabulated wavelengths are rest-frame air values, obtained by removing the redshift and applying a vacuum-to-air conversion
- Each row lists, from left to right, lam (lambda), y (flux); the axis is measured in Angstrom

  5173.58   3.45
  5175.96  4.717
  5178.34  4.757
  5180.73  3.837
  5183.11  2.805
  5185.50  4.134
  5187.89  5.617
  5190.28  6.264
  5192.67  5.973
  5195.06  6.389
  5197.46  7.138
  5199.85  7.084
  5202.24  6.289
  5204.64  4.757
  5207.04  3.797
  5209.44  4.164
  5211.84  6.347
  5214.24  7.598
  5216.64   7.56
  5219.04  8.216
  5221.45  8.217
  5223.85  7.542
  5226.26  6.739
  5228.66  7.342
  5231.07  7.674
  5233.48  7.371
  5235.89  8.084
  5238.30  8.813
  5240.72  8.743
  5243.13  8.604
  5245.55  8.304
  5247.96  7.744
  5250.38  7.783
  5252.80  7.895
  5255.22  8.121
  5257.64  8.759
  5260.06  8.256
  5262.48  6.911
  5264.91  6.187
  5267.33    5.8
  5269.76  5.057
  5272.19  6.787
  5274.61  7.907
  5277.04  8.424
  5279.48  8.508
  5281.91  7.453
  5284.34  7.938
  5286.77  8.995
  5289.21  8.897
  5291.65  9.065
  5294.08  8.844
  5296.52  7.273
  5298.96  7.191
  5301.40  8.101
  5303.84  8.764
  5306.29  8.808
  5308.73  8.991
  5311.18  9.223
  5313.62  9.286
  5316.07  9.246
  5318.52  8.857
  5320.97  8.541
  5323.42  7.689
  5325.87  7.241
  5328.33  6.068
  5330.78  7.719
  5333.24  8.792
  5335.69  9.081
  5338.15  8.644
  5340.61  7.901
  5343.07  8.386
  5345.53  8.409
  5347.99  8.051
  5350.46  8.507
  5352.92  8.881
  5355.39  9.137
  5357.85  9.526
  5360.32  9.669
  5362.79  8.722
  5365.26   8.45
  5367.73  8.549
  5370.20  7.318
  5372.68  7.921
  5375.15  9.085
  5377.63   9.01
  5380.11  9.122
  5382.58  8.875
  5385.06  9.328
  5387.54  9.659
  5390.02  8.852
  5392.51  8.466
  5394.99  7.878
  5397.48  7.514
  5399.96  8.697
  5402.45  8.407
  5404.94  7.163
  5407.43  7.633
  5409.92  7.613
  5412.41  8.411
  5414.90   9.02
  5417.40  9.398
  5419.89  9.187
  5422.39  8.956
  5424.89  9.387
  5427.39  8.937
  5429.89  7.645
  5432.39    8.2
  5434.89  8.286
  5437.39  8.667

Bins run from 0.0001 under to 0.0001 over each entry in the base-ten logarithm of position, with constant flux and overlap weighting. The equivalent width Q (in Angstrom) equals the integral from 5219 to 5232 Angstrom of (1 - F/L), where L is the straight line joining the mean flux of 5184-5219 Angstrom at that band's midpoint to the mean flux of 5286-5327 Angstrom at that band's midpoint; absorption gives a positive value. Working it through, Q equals -2.0 Angstrom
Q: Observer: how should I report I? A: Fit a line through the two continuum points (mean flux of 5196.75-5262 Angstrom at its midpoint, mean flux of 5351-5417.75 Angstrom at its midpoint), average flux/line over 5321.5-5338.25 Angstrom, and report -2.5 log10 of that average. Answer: 0.04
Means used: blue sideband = 7.37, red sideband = 8.59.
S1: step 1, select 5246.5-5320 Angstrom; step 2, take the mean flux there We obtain 8.04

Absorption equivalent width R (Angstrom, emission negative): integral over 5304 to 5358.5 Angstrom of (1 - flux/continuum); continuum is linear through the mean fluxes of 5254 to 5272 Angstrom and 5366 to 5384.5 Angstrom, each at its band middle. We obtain -3.7 Angstrom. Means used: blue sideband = 7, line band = 8.49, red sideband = 8.58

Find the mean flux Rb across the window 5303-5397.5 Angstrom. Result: 8.58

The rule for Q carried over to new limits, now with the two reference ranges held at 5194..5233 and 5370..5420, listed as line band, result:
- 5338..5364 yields -2.1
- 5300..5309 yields -1.2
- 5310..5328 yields -1.7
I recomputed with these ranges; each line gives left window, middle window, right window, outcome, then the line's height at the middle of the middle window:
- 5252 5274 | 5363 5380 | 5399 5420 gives -0.06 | 8.02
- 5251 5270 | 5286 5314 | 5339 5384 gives -0.11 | 7.79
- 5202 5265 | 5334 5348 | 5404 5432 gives -0.06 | 8.02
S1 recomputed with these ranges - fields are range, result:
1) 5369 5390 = 8.8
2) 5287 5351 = 8.37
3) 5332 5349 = 8.47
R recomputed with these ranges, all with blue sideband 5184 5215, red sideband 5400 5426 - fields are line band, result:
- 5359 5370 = -1.1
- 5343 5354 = -1.1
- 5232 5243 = -3.6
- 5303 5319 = -4.1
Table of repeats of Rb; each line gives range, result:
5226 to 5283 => 7.65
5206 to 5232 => 6.85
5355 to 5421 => 8.61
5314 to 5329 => 8.08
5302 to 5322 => 8.94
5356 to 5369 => 8.99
